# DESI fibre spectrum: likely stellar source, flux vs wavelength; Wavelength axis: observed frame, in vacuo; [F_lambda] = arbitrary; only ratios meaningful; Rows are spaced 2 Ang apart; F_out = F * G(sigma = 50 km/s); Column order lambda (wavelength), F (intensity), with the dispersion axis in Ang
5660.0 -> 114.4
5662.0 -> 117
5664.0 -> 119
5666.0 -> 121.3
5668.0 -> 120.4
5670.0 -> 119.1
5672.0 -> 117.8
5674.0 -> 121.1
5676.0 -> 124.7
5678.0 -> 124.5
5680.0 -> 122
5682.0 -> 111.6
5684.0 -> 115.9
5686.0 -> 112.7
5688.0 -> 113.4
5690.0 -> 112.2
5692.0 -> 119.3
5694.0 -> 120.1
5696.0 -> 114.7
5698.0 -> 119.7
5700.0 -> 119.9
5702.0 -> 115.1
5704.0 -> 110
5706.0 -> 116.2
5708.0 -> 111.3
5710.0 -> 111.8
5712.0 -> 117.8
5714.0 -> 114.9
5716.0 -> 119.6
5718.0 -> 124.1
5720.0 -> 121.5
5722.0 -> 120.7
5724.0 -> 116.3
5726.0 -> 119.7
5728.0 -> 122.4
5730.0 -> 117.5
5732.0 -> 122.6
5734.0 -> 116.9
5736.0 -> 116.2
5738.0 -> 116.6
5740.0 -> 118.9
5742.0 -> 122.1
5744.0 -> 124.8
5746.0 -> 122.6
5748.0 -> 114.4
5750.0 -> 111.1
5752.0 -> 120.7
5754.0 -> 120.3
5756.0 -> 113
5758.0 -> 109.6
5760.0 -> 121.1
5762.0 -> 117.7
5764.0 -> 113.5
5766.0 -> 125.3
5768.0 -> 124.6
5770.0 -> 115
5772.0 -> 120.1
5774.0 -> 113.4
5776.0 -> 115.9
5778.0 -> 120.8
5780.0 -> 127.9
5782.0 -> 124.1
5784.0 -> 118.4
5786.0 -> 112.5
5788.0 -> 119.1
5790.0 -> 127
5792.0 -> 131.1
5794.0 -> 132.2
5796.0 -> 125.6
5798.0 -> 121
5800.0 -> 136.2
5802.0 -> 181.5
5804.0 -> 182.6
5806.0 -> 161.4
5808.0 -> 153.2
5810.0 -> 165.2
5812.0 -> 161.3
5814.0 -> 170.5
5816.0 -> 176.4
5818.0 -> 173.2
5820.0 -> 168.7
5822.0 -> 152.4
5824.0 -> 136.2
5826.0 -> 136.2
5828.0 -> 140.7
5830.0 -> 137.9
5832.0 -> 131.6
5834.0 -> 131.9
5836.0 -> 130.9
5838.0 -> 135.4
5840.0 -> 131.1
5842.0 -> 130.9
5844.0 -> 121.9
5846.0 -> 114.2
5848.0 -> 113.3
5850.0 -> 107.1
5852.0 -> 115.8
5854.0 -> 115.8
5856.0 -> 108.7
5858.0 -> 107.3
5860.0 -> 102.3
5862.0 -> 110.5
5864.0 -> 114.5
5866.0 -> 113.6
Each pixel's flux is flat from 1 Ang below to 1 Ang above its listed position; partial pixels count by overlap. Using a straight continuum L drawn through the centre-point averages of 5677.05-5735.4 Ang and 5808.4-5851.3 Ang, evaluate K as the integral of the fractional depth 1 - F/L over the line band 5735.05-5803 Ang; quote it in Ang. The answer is 3.9 Ang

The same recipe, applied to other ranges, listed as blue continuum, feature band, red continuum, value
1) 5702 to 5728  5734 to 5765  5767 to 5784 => 0.35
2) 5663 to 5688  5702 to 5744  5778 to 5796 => 1.08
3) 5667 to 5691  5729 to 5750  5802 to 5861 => 1.24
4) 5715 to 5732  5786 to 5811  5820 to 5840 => -1.92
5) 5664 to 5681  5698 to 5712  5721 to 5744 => 0.64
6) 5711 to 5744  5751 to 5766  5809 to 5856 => 0.95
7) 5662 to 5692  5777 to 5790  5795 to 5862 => 1.12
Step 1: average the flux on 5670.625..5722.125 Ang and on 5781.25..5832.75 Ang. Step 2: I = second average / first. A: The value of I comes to 1.24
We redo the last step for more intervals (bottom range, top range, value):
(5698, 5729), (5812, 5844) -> 1.24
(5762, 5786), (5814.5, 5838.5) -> 1.23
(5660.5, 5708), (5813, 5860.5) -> 1.13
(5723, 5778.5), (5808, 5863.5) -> 1.14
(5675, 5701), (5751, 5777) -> 1.00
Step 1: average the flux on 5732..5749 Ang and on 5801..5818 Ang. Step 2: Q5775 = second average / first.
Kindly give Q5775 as 1.42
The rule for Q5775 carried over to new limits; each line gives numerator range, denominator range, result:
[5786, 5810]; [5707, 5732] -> 1.20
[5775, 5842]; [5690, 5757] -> 1.20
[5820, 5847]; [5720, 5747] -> 1.12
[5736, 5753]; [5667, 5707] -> 1.01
